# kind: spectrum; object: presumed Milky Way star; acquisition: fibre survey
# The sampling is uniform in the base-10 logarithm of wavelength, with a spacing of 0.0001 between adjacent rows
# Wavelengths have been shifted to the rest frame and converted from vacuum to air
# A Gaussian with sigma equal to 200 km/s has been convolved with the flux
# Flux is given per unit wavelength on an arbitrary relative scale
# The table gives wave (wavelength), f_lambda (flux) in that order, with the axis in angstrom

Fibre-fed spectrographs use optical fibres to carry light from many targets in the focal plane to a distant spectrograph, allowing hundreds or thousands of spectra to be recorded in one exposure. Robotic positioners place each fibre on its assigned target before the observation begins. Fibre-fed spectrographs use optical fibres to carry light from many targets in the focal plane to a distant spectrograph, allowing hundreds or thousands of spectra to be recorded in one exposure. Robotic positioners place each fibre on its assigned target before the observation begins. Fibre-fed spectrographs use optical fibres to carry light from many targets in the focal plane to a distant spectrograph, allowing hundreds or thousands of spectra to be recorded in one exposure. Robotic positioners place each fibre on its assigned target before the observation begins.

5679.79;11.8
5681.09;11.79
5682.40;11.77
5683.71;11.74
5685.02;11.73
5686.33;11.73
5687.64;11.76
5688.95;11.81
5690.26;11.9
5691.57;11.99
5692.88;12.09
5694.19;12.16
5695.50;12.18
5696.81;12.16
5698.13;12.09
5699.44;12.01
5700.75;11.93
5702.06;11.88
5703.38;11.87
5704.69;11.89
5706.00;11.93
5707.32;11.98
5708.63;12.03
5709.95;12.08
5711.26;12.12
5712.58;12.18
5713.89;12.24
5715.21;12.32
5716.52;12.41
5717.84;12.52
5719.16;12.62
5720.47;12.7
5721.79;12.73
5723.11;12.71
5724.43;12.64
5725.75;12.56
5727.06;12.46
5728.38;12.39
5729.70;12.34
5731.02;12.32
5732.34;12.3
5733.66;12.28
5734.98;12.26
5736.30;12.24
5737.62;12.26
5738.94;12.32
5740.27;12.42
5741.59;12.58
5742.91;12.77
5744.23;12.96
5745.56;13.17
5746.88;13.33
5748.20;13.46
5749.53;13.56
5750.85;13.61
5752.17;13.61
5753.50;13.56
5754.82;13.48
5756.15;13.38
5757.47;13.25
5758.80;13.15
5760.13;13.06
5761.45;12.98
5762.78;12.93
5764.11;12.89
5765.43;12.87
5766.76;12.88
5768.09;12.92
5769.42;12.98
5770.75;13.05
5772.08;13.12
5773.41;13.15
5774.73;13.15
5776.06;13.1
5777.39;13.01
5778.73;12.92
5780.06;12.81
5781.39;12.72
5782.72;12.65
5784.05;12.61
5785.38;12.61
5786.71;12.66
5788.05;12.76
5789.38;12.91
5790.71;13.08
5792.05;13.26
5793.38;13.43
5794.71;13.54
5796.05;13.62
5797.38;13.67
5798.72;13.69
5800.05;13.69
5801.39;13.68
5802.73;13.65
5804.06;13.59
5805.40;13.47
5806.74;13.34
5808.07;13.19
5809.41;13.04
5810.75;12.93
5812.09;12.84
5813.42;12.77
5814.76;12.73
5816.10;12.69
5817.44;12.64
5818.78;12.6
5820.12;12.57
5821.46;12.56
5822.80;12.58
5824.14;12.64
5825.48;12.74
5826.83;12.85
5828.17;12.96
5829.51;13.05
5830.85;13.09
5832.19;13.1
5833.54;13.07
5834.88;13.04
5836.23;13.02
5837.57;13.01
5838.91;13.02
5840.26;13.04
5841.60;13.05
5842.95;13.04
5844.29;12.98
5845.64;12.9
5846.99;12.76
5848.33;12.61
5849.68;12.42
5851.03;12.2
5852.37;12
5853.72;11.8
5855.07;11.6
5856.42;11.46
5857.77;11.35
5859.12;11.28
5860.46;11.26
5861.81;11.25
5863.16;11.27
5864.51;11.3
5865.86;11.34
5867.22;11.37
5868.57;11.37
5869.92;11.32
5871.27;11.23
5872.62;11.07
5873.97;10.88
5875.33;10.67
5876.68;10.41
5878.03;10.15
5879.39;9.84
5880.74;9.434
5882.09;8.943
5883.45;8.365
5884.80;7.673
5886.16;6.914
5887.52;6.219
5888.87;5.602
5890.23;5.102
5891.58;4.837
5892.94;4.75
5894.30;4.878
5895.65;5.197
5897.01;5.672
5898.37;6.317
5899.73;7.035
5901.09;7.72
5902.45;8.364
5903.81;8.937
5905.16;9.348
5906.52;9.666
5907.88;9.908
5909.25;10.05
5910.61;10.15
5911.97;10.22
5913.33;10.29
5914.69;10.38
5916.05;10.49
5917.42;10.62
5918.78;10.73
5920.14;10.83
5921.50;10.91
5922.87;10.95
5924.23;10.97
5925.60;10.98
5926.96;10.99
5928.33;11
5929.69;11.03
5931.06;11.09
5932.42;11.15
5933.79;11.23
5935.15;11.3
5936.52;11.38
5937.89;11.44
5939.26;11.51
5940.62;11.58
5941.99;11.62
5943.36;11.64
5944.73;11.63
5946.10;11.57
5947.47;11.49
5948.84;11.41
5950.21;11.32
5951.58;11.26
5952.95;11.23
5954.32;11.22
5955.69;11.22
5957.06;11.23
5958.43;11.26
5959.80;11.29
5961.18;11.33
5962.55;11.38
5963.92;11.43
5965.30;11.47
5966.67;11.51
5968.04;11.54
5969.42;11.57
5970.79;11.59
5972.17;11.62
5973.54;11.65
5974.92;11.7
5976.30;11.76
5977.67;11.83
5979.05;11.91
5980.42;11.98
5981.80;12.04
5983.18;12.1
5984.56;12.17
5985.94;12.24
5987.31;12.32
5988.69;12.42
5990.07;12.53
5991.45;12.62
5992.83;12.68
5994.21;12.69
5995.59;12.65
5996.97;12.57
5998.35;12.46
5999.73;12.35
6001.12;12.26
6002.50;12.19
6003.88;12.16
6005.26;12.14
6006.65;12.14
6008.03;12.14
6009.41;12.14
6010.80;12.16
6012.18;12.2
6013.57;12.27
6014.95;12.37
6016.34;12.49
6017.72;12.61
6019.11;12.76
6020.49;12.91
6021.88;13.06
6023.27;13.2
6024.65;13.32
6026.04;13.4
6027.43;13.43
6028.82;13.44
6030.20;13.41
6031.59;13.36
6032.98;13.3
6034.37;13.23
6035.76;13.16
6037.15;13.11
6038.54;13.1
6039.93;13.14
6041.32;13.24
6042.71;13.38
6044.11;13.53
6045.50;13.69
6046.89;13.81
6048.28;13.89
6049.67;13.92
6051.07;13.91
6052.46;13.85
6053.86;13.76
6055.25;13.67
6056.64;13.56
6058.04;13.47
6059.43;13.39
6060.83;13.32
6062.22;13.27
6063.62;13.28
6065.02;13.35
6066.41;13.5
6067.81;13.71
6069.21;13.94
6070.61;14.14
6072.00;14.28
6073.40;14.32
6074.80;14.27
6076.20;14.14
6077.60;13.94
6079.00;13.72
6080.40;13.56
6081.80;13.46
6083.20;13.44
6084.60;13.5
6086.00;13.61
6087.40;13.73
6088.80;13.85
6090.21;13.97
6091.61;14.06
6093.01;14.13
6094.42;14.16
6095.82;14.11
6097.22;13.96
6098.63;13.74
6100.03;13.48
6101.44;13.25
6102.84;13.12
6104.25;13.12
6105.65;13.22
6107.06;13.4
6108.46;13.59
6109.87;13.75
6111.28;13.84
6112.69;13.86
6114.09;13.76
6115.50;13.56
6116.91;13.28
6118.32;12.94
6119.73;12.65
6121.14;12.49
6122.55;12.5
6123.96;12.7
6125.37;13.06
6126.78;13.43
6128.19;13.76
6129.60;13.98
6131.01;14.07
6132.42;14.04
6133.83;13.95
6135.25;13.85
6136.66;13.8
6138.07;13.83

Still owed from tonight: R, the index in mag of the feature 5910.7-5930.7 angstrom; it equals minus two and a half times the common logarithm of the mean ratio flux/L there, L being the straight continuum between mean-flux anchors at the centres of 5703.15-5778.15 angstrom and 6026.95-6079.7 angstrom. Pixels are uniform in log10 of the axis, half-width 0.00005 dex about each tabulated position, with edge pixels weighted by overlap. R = 0.23 mag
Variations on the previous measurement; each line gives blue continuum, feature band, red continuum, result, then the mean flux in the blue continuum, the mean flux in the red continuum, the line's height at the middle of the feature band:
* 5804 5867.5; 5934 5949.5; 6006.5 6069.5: 0.12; 12.5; 13.2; 12.9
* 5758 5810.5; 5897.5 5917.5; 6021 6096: 0.40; 13.1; 13.6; 13.3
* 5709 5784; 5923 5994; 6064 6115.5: 0.16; 12.8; 13.7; 13.4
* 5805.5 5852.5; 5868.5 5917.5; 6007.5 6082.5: 0.45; 12.8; 13.4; 13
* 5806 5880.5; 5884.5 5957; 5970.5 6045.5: 0.27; 12.2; 12.6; 12.4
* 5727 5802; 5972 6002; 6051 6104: 0.11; 13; 13.7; 13.5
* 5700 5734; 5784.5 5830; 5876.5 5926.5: -0.24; 12.3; 8.61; 10.5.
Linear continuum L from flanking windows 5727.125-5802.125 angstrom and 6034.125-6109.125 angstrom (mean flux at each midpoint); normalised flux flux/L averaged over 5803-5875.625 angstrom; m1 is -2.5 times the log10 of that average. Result 0.06 mag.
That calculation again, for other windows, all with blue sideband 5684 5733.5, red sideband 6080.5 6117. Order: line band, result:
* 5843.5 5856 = 0.031 mag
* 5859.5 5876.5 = 0.146 mag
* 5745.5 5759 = -0.092 mag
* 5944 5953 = 0.147 mag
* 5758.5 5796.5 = -0.047 mag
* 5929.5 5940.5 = 0.156 mag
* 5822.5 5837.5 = -0.025 mag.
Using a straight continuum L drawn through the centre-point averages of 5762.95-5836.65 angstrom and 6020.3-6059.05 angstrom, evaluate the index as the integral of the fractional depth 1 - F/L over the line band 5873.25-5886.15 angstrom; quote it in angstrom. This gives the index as 3.6 angstrom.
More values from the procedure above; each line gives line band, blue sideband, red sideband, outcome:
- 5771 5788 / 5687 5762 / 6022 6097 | -0.2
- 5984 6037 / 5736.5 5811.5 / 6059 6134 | 3.2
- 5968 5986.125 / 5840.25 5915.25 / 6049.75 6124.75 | -0.4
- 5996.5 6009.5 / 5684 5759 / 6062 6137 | 1.0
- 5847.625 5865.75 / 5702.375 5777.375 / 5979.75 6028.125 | 1.4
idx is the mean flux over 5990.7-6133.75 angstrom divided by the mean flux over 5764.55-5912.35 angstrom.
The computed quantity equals 1.16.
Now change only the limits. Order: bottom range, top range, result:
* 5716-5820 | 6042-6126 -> 1.05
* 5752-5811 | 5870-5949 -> 0.73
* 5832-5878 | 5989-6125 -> 1.11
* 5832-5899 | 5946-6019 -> 1.16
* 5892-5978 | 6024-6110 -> 1.30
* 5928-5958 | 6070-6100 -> 1.22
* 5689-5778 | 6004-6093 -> 1.06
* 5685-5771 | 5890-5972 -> 0.81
